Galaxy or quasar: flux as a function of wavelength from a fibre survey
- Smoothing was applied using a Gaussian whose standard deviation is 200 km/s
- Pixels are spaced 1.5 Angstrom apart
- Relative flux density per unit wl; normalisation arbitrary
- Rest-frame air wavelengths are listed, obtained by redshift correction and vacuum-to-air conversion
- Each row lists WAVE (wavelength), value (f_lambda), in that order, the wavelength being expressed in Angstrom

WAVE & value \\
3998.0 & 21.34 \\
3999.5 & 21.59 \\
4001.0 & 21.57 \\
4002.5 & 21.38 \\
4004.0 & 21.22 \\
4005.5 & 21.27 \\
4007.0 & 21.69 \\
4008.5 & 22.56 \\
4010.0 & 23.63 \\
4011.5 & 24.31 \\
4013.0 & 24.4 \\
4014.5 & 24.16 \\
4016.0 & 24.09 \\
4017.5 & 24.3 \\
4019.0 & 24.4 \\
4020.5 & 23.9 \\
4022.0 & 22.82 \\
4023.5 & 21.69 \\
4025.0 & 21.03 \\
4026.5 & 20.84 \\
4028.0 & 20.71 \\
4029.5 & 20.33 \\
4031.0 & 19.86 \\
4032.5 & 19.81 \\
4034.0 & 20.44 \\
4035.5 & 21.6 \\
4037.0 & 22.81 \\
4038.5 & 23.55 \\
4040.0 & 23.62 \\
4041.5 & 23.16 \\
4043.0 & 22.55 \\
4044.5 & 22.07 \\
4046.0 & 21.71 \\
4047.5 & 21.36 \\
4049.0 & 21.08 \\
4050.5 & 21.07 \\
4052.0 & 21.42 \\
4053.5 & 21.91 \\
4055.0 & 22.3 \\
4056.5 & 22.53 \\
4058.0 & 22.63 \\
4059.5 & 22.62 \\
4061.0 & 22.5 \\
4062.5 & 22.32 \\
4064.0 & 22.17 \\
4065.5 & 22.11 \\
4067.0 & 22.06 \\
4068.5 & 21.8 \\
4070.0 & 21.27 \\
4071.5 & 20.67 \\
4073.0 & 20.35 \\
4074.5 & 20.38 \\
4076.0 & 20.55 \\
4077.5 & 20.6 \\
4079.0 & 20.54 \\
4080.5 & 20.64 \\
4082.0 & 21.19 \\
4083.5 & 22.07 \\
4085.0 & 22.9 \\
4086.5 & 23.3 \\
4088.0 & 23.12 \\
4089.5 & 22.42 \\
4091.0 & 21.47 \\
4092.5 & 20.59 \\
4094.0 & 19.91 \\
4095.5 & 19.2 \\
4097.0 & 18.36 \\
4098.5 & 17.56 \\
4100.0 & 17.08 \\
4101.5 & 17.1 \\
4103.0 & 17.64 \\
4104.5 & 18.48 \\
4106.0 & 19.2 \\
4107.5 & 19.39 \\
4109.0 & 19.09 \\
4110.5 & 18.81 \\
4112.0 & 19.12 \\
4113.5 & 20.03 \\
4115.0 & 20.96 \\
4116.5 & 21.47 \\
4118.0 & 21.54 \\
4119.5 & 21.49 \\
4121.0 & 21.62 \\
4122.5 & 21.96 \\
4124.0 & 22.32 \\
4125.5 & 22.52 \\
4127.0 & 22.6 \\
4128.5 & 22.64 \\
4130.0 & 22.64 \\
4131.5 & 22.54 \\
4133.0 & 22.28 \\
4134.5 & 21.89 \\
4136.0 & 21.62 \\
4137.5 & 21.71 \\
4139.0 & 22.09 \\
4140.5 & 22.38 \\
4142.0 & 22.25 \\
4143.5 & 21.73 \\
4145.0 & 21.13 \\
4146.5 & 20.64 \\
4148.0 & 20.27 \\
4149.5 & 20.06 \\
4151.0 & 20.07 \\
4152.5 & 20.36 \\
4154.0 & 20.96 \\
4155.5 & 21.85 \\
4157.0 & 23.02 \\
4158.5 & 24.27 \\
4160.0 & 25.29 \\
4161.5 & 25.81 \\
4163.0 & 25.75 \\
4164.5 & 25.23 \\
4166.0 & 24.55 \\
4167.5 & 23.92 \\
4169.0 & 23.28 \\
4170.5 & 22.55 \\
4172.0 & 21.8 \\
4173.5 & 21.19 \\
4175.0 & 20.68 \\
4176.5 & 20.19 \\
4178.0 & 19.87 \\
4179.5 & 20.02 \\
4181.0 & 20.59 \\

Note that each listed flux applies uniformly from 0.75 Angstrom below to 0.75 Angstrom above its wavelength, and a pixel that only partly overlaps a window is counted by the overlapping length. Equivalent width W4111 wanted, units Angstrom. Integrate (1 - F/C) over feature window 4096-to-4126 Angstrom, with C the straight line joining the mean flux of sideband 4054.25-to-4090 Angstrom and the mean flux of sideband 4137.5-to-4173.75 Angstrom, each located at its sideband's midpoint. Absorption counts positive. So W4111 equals 3.2 Angstrom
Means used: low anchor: 21.8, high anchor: 22.5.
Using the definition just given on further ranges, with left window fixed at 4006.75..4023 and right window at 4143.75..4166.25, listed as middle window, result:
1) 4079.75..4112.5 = 4.40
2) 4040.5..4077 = 2.44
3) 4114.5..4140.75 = 0.87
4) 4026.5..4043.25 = 1.36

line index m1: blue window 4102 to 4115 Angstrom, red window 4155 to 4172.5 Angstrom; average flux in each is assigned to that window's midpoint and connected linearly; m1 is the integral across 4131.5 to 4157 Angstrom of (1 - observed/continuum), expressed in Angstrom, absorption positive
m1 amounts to 0.9 Angstrom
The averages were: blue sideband 19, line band 21.4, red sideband 24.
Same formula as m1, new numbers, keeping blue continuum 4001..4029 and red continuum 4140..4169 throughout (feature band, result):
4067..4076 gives 0.66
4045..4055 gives 0.50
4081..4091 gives 0.11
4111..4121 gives 0.82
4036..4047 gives -0.04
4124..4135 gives 0.09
